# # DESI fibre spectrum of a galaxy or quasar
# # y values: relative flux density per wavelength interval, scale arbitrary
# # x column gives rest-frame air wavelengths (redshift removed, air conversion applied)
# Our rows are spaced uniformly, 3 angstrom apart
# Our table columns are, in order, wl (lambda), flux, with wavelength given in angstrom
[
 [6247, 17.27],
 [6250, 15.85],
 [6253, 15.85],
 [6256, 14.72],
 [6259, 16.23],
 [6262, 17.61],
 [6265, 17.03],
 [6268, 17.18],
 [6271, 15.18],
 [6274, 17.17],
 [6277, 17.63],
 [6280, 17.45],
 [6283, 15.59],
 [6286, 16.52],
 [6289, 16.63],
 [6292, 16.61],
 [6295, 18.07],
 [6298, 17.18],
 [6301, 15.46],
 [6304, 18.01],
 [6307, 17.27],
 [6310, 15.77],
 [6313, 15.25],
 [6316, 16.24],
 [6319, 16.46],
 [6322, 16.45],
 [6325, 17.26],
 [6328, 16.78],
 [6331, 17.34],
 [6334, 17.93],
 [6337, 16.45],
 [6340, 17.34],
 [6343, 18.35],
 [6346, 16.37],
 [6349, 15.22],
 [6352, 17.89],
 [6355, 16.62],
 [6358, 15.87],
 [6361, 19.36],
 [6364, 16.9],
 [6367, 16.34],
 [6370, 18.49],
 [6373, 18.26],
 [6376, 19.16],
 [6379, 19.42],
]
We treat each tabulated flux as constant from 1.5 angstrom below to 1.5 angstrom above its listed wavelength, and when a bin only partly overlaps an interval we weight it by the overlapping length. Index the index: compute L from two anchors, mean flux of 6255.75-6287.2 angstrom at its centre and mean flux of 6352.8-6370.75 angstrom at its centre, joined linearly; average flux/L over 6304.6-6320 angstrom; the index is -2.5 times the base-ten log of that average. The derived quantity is 0.04 mag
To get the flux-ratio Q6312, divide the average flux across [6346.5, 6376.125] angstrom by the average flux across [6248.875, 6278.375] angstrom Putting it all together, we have 1.1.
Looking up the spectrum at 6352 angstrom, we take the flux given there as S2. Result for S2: 17.89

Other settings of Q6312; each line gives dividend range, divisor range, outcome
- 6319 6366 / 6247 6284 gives 1.03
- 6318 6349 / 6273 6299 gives 1.00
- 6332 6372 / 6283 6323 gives 1.04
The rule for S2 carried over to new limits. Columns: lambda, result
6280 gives 17.45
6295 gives 18.07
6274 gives 17.17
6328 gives 16.78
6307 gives 17.27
